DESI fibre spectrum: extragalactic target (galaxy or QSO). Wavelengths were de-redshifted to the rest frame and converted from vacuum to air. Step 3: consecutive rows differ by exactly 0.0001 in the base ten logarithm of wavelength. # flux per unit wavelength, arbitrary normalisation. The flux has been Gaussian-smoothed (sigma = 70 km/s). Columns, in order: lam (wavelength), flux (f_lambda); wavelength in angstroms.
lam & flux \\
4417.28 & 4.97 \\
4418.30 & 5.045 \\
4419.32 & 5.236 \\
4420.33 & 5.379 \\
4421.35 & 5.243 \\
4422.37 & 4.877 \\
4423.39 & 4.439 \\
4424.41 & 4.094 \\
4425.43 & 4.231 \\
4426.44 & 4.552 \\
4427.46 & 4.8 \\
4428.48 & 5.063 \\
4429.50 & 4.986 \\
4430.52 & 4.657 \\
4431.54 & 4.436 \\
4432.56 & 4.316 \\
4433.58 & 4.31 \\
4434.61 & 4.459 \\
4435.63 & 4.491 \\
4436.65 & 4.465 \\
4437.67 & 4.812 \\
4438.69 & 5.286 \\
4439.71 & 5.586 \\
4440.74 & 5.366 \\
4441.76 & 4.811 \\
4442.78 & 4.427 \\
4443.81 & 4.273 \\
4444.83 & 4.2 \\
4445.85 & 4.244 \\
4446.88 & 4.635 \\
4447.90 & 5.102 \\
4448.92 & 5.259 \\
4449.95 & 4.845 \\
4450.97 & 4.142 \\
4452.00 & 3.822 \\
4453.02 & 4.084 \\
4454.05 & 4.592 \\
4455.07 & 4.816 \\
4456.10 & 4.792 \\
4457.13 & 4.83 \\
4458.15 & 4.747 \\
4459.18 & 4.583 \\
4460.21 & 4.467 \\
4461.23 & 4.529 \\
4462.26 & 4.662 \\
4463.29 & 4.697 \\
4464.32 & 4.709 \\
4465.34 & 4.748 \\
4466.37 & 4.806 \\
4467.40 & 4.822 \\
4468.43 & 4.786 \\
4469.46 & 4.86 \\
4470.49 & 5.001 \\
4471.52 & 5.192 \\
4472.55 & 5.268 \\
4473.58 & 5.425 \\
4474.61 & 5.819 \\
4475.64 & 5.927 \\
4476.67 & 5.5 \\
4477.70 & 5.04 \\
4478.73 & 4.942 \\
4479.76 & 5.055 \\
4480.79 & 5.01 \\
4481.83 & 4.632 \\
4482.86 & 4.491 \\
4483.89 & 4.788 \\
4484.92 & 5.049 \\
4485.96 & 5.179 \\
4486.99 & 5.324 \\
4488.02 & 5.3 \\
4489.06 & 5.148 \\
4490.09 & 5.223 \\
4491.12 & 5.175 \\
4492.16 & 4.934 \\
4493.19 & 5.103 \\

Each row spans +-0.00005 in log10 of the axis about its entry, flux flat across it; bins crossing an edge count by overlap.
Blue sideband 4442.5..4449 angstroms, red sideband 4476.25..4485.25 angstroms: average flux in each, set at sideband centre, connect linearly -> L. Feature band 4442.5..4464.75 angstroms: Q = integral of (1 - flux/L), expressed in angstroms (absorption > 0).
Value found 0.4 angstroms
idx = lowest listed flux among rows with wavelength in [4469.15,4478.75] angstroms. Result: 4.86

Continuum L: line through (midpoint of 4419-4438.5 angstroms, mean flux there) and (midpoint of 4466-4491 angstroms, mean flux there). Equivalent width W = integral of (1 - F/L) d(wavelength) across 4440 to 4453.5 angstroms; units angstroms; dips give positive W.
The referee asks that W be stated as 0.7 angstroms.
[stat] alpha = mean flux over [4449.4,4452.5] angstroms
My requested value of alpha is 4.27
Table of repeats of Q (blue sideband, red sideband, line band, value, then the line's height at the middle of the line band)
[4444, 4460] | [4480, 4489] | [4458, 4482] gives -0.9 angstroms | 4.8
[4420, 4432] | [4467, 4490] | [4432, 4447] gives 0.6 angstroms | 4.82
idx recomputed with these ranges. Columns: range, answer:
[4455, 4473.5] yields 4.467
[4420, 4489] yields 3.822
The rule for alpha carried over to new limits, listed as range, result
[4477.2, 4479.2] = 4.99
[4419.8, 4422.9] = 5.17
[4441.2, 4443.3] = 4.63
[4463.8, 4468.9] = 4.78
